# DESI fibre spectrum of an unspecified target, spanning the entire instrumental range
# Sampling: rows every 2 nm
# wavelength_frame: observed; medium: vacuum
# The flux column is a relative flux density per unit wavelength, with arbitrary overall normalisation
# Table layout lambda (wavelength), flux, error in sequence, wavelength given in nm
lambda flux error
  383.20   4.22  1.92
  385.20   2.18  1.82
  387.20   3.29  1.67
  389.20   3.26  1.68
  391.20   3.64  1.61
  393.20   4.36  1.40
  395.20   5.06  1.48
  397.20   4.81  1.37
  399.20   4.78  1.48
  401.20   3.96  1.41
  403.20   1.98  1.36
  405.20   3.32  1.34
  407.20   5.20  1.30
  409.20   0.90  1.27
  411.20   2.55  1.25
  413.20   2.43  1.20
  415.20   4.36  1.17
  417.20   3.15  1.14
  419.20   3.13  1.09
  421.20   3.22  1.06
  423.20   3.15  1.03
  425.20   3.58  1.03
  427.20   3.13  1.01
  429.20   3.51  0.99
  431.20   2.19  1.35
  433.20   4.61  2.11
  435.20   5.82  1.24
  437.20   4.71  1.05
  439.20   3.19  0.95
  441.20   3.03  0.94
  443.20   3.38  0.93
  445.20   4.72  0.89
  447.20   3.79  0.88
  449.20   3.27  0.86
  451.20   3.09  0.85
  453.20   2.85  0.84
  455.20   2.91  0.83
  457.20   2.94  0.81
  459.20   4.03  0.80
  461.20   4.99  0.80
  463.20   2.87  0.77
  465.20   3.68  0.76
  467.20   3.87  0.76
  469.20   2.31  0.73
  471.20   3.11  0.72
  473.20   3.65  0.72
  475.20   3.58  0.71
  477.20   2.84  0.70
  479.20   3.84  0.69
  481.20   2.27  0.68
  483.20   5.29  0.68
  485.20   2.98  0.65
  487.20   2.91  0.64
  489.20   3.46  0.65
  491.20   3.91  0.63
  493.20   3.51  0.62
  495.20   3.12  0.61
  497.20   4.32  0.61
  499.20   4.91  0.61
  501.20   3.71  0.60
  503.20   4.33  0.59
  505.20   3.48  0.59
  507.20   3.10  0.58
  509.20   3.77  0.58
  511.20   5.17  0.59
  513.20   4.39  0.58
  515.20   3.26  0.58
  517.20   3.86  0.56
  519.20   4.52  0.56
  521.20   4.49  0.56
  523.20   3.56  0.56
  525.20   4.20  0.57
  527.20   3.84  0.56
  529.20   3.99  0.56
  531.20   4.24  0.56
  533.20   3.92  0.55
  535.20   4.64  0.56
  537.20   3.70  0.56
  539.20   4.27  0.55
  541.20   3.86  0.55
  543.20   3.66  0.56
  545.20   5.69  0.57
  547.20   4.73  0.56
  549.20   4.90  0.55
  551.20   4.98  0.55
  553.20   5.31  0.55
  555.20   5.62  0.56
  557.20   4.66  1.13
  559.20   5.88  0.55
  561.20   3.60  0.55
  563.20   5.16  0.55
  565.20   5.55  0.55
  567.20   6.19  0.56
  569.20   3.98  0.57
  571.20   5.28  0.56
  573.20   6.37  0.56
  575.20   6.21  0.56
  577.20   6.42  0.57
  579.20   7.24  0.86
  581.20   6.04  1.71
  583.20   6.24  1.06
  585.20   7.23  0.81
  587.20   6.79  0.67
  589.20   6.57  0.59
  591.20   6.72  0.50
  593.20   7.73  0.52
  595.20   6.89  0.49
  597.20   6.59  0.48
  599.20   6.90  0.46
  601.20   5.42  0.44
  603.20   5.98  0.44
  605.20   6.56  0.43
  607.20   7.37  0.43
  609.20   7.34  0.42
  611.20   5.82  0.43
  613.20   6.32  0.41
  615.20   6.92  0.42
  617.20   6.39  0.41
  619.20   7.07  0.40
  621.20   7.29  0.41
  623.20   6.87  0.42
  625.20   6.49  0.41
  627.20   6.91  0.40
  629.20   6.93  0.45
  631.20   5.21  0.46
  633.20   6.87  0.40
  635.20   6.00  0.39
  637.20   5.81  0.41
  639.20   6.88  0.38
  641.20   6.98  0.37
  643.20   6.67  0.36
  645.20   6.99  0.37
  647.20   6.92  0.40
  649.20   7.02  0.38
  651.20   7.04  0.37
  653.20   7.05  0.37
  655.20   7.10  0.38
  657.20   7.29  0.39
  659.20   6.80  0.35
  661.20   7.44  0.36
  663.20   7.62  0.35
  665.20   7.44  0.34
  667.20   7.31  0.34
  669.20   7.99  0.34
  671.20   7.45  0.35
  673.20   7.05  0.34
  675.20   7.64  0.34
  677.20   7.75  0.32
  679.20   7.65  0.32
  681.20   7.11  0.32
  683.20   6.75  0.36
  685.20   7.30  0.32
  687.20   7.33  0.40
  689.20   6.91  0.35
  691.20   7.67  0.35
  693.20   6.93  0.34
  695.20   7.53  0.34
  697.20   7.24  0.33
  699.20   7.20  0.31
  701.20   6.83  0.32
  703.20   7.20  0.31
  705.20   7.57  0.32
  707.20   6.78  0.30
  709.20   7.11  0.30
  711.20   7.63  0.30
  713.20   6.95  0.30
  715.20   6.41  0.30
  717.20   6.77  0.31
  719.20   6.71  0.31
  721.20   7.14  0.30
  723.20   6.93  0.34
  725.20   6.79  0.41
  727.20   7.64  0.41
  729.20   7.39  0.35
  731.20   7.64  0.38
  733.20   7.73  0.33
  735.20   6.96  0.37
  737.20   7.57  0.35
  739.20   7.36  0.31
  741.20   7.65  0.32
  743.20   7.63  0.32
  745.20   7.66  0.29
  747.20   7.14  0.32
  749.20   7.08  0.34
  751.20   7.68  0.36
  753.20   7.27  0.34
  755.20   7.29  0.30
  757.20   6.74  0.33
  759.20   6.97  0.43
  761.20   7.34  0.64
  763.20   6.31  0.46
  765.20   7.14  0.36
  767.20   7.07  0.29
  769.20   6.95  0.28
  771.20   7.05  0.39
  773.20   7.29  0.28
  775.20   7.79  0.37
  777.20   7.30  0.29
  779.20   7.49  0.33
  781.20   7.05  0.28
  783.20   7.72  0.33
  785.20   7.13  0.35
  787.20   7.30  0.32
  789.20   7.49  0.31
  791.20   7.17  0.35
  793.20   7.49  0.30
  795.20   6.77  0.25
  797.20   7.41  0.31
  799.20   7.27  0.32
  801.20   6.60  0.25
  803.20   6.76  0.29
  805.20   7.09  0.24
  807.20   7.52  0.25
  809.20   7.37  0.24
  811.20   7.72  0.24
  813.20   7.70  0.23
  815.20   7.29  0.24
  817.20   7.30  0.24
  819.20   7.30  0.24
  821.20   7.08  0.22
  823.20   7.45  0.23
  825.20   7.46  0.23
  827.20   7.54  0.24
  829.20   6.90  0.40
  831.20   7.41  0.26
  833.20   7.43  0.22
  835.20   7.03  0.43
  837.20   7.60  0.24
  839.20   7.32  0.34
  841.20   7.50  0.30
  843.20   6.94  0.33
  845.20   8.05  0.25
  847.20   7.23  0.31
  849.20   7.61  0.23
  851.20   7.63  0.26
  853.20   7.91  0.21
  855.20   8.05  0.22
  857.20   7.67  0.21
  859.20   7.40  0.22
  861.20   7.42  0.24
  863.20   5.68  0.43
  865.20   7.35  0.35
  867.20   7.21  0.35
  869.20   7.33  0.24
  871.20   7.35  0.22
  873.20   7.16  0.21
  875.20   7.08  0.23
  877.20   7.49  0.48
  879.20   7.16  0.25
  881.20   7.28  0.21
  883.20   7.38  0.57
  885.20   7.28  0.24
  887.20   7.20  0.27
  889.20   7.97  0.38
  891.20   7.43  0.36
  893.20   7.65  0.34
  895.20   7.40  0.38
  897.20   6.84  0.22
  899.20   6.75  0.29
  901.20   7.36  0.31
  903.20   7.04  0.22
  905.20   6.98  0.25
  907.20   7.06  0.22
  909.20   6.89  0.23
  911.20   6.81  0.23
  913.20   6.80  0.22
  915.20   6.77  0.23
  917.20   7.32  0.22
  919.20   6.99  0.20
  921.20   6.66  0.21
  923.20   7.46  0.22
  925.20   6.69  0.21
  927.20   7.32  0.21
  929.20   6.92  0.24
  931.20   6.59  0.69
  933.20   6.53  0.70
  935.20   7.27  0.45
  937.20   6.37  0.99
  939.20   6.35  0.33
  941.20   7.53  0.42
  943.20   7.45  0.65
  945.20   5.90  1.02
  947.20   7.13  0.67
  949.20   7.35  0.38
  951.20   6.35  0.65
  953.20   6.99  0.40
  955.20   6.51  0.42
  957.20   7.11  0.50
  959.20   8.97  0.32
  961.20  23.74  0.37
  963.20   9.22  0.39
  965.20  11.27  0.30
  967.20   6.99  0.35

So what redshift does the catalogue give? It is 0.465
